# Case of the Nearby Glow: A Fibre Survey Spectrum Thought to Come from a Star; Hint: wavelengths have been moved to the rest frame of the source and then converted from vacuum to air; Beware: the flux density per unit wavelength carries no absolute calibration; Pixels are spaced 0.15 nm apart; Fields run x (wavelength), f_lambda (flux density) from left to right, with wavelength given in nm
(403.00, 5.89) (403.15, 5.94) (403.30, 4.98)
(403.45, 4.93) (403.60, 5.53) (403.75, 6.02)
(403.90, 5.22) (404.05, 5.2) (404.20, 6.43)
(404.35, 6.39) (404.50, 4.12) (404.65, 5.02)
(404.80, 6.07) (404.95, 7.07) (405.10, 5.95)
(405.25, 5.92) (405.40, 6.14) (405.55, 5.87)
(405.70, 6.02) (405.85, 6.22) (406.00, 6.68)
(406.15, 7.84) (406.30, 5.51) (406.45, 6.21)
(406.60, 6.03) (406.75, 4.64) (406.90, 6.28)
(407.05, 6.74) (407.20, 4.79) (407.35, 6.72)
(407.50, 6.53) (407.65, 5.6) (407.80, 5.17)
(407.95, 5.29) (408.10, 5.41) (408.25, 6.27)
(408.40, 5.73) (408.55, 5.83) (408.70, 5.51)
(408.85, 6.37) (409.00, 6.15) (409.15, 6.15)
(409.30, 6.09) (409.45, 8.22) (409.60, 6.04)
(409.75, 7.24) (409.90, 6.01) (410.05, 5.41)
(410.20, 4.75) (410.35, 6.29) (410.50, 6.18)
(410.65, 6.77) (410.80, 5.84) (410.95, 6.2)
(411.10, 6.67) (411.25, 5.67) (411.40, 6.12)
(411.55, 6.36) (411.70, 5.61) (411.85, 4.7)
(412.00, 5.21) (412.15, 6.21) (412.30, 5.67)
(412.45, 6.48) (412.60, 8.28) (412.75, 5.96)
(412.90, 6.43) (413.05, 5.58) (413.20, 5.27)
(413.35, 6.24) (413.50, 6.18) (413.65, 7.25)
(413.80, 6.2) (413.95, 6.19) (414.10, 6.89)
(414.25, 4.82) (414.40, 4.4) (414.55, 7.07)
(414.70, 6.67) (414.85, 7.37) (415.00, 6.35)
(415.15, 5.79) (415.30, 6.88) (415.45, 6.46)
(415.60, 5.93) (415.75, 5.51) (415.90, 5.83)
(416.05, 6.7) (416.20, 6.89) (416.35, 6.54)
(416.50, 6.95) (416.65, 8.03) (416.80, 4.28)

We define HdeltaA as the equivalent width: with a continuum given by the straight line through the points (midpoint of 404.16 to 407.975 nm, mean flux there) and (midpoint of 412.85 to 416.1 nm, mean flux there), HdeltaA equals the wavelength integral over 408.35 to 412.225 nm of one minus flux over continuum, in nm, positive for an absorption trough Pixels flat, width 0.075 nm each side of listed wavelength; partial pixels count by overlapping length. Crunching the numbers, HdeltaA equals 0.01 nm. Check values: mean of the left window 5.98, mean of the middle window 6.05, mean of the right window 6.18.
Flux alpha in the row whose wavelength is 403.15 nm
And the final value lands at 5.94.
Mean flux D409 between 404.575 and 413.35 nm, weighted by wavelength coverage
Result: 6.05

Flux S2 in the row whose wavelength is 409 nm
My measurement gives 6.15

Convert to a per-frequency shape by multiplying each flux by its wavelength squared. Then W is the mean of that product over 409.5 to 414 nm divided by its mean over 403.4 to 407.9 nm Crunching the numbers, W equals 1.07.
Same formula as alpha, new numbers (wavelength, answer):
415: 6.35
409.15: 6.15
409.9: 6.01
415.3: 6.88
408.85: 6.37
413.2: 5.27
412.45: 6.48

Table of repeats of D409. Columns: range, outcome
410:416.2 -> 6.12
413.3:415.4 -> 6.31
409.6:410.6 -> 6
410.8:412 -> 5.86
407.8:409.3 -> 5.83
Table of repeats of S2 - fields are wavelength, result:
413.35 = 6.24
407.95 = 5.29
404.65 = 5.02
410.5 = 6.18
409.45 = 8.22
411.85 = 4.7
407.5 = 6.53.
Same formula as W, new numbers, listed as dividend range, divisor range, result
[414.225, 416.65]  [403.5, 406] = 1.14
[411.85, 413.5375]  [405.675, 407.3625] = 1.02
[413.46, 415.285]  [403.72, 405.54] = 1.14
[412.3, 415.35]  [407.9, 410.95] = 1.06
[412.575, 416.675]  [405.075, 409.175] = 1.10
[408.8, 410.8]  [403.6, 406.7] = 1.07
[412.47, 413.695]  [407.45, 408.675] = 1.15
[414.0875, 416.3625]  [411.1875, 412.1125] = 1.13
